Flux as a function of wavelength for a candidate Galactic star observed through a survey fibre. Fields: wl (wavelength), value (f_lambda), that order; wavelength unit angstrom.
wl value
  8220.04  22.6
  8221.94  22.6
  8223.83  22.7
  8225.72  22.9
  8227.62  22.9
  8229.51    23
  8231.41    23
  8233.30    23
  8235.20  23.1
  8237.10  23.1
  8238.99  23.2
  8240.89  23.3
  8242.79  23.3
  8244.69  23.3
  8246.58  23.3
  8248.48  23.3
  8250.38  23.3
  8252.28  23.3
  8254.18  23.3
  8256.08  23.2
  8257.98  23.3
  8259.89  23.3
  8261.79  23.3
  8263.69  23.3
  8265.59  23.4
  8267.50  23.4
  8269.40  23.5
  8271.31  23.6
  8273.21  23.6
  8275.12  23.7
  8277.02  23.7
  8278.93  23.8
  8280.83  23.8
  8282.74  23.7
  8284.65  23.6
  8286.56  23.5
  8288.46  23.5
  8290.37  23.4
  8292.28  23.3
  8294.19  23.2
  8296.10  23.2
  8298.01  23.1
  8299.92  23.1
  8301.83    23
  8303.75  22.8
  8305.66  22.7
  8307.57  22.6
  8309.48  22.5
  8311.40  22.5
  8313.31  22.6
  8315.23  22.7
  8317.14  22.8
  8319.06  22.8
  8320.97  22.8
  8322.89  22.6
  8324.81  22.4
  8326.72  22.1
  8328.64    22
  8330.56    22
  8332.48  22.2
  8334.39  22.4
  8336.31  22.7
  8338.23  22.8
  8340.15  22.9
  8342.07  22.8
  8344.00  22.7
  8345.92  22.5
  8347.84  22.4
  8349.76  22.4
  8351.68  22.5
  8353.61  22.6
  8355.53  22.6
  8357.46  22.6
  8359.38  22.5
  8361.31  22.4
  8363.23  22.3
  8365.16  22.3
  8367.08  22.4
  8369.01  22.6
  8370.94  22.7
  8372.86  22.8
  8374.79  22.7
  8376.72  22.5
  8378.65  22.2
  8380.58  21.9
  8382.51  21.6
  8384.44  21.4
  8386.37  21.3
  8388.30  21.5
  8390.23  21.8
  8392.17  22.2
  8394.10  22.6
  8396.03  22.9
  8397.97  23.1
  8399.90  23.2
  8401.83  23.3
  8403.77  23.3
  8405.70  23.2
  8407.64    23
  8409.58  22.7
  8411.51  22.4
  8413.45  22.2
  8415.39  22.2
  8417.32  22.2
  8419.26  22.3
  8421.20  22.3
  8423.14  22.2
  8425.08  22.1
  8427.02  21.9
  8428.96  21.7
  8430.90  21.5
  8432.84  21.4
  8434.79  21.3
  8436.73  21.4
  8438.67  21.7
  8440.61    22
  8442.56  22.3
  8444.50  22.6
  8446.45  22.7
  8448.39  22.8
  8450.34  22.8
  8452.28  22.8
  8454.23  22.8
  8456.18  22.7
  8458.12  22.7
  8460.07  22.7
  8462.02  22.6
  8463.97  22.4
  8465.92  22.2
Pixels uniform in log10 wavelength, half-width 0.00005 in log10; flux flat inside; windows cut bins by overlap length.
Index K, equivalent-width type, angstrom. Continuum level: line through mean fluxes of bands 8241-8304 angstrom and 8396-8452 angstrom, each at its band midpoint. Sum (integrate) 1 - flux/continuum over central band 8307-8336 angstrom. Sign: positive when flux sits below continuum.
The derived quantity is 0.7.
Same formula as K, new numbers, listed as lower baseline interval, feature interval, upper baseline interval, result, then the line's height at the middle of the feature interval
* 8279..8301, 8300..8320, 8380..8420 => 0.4 angstrom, 23.2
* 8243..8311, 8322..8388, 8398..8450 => 1.2 angstrom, 22.8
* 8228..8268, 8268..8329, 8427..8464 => -0.3 angstrom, 23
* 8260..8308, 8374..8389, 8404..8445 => 0.4 angstrom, 22.5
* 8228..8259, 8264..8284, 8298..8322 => -0.5 angstrom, 23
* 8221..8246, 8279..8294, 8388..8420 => -0.4 angstrom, 22.9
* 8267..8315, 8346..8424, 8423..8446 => -0.4 angstrom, 22.3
